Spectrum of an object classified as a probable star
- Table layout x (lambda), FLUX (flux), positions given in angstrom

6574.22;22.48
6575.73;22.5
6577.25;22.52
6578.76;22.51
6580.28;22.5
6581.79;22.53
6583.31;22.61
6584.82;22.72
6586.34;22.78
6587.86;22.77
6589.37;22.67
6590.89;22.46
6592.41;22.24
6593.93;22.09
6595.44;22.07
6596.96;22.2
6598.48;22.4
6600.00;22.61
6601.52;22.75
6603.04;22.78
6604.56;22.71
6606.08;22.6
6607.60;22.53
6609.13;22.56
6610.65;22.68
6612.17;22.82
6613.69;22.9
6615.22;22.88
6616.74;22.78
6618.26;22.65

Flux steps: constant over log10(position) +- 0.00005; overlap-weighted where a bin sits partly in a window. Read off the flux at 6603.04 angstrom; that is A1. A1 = 22.78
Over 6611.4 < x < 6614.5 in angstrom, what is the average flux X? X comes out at 22.8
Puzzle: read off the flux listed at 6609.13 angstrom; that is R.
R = 22.56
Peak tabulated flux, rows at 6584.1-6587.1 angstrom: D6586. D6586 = 22.78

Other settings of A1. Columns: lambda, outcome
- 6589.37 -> 22.67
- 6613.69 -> 22.9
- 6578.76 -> 22.51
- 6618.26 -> 22.65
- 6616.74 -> 22.78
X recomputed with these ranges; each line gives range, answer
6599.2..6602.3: 22.7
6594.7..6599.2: 22.2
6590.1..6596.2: 22.2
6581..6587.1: 22.7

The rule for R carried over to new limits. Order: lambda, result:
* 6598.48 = 22.4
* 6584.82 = 22.72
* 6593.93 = 22.09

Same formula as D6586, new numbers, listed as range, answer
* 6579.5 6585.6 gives 22.72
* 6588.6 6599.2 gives 22.67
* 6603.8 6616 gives 22.9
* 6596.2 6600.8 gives 22.61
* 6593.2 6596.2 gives 22.09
